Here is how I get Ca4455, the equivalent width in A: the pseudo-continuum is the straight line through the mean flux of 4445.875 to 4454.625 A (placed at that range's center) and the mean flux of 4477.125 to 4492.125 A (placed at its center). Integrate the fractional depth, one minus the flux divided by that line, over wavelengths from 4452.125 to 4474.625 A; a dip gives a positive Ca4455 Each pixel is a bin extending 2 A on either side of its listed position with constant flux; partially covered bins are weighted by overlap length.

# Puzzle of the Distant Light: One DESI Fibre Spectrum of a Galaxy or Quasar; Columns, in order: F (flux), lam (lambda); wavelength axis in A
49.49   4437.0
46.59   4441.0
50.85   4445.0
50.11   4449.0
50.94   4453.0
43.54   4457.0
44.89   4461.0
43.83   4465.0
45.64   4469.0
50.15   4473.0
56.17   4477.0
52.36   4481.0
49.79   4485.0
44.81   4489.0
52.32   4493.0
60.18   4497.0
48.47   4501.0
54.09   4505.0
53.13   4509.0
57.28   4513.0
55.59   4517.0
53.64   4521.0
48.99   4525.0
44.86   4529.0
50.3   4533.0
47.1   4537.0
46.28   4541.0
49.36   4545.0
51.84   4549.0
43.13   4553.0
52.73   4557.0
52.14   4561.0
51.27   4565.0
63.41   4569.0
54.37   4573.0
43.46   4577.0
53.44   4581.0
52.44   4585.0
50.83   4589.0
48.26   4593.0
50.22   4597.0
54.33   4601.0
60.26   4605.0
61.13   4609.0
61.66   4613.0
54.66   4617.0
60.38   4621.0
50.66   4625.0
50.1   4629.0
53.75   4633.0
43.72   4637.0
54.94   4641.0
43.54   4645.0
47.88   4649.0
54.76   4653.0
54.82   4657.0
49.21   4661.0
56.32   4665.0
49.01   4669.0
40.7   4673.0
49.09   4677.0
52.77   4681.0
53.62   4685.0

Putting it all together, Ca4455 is 1.9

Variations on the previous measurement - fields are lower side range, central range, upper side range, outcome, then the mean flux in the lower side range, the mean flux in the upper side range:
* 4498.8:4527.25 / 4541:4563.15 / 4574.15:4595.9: 0.8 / 53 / 49.9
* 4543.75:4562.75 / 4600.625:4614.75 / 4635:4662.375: -2.8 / 49.8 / 49.9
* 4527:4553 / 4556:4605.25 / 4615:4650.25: -3.3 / 47.9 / 51.1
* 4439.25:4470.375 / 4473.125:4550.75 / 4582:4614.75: -2.0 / 47.1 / 54.8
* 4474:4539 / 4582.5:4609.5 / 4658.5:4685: -1.5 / 51.8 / 49.9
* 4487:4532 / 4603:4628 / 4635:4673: -3.6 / 52.1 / 50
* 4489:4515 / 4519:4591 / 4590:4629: 5.1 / 53.5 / 55.3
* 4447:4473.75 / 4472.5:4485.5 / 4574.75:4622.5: -1.3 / 46.9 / 54.2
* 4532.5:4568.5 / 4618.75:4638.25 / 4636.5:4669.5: -0.6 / 49.9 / 50.8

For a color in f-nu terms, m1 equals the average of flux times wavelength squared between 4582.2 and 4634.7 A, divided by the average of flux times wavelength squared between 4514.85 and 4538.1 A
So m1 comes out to 1.1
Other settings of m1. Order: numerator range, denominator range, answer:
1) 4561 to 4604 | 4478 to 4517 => 1.03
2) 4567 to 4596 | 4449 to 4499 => 1.10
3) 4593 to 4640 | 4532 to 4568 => 1.13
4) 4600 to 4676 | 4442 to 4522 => 1.11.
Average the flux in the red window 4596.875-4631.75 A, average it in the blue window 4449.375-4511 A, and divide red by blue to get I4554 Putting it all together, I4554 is 1.12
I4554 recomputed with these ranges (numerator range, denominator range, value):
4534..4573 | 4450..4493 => 1.05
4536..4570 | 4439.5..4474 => 1.07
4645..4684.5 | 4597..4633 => 0.90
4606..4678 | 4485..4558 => 1.03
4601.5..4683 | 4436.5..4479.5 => 1.08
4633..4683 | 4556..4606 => 0.95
